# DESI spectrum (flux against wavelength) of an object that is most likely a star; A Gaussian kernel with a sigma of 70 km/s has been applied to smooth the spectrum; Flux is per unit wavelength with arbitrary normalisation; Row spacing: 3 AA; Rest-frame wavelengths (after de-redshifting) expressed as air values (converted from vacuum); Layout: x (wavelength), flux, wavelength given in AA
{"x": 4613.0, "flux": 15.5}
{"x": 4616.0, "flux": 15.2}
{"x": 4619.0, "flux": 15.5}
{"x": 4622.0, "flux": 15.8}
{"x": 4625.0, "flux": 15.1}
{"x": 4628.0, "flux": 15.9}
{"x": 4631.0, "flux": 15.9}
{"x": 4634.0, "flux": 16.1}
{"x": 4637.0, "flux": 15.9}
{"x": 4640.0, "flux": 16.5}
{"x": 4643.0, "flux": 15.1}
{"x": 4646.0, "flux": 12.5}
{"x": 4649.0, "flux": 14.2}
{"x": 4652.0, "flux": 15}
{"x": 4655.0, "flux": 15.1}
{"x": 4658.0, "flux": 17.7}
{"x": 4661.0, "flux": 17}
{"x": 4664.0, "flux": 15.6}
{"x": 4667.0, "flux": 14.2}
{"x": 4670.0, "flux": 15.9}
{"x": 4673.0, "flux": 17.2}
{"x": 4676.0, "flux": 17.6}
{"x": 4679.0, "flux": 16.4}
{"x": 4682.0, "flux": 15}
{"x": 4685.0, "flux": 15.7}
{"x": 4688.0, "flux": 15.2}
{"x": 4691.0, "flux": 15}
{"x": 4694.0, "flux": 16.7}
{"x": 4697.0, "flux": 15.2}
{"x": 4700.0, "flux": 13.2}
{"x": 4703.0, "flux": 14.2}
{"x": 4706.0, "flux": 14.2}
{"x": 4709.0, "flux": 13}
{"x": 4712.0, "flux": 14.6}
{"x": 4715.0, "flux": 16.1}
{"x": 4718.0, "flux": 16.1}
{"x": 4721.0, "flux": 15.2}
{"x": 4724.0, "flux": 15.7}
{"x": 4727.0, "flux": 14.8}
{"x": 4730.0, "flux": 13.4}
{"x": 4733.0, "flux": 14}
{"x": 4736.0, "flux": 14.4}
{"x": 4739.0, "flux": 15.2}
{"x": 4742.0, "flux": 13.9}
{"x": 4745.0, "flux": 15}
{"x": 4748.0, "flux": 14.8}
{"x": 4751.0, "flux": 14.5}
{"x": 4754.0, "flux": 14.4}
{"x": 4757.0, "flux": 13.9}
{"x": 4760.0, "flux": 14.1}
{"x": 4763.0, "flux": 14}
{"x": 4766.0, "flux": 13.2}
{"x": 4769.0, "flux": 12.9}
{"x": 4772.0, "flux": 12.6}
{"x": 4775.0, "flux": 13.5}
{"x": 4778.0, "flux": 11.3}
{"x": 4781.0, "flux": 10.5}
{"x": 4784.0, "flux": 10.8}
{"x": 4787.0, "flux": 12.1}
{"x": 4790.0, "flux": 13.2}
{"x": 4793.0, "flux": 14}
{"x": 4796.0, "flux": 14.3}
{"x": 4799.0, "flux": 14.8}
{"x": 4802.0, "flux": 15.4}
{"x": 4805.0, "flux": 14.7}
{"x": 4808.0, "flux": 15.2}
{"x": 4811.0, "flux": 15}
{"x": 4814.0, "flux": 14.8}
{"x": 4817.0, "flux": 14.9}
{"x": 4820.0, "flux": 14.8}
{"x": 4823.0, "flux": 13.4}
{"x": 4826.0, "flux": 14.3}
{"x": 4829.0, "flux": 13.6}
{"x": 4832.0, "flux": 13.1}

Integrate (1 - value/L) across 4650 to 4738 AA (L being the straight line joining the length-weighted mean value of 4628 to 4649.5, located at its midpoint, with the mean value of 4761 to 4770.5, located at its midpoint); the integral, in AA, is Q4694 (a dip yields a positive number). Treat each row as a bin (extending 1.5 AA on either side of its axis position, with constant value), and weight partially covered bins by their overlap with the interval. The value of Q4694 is -5.0 AA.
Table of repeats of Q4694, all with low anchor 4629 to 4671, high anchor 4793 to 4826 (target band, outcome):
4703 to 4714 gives 0.8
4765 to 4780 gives 2.3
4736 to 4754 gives 0.4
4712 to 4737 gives 0.3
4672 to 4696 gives -1.2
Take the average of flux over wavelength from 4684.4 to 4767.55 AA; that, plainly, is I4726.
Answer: 14.6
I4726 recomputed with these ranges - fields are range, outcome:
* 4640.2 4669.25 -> 15.2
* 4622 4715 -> 15.4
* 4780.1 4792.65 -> 11.9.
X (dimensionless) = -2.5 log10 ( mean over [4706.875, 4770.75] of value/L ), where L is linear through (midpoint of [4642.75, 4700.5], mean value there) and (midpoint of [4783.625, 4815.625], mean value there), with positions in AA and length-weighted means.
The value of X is 0.03 mag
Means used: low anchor 15.5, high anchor 14.1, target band 14.4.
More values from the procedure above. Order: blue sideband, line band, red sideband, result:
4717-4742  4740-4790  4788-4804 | 0.10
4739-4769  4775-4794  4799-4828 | 0.20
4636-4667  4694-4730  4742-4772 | -0.01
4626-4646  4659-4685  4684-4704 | -0.06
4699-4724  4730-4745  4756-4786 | -0.04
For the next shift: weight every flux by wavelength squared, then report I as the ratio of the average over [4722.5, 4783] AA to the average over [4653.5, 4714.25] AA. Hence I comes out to 0.92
